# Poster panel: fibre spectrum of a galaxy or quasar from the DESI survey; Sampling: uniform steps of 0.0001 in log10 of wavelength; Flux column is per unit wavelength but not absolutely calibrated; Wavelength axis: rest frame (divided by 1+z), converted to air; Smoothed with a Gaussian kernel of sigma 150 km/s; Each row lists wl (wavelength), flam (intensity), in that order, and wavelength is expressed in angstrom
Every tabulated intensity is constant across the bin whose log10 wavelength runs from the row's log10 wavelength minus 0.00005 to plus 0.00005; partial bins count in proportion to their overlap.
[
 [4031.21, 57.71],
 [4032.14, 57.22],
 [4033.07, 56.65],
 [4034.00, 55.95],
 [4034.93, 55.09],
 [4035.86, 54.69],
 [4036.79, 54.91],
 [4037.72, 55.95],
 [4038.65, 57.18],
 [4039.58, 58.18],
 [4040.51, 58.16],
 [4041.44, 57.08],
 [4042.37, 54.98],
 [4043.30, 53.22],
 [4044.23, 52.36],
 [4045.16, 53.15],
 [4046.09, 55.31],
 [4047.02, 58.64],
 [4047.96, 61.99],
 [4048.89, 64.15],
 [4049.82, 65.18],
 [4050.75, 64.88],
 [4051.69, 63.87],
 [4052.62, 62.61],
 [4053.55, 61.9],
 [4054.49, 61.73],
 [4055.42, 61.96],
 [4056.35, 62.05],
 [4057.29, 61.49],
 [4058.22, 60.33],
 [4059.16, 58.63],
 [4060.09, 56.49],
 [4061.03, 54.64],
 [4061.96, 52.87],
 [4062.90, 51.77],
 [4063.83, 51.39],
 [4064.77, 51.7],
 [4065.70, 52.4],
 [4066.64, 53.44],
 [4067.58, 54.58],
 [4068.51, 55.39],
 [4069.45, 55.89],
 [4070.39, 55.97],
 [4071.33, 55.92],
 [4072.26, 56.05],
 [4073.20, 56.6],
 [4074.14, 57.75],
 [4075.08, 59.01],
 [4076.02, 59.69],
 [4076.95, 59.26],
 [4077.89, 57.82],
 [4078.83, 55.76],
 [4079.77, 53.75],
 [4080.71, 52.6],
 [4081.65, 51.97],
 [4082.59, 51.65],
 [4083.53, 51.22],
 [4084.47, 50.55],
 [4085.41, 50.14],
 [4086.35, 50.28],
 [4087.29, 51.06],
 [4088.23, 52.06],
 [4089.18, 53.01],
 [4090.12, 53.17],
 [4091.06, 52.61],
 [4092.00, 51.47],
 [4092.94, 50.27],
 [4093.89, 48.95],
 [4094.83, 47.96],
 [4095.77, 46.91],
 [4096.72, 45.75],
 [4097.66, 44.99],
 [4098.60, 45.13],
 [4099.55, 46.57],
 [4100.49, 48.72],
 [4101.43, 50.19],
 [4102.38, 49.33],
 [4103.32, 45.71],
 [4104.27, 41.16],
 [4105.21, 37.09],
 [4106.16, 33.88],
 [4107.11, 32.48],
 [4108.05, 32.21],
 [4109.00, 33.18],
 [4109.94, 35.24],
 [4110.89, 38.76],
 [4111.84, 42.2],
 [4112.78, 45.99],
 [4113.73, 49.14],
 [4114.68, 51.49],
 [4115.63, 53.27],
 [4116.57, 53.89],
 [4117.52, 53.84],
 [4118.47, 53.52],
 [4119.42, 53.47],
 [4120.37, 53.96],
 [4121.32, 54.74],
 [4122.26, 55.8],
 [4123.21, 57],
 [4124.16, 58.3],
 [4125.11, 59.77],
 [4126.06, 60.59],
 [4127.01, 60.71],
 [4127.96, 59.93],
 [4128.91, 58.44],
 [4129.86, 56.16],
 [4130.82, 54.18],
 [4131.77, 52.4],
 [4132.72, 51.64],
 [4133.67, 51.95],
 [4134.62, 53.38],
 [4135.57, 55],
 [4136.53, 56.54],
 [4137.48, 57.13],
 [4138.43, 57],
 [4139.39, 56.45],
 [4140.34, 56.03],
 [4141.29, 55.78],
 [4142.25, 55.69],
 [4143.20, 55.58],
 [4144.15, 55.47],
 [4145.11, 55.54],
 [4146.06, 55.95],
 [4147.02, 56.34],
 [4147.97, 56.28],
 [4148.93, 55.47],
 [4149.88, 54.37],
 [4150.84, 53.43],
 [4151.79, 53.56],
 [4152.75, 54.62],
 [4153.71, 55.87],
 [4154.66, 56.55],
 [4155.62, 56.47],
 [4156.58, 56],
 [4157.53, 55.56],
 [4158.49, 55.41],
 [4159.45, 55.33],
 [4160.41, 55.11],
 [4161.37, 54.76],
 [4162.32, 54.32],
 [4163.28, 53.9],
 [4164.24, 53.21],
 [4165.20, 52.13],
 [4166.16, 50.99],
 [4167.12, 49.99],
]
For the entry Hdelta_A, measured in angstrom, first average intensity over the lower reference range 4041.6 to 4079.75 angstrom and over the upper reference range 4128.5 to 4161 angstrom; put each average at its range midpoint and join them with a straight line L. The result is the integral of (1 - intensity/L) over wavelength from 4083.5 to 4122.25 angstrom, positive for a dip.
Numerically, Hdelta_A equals 6.3 angstrom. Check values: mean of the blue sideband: 57.5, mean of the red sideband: 55.3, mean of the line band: 47.3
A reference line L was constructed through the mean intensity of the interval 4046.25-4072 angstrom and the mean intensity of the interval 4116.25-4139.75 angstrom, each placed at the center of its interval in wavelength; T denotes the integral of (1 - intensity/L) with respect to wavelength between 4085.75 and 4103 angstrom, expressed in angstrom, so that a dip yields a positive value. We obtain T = 2.3 angstrom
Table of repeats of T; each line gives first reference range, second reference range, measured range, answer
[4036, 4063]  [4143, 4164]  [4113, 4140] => 0.4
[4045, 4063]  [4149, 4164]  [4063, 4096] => 3.0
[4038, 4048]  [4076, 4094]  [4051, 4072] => -1.0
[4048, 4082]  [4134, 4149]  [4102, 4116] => 3.8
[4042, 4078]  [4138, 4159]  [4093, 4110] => 4.1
